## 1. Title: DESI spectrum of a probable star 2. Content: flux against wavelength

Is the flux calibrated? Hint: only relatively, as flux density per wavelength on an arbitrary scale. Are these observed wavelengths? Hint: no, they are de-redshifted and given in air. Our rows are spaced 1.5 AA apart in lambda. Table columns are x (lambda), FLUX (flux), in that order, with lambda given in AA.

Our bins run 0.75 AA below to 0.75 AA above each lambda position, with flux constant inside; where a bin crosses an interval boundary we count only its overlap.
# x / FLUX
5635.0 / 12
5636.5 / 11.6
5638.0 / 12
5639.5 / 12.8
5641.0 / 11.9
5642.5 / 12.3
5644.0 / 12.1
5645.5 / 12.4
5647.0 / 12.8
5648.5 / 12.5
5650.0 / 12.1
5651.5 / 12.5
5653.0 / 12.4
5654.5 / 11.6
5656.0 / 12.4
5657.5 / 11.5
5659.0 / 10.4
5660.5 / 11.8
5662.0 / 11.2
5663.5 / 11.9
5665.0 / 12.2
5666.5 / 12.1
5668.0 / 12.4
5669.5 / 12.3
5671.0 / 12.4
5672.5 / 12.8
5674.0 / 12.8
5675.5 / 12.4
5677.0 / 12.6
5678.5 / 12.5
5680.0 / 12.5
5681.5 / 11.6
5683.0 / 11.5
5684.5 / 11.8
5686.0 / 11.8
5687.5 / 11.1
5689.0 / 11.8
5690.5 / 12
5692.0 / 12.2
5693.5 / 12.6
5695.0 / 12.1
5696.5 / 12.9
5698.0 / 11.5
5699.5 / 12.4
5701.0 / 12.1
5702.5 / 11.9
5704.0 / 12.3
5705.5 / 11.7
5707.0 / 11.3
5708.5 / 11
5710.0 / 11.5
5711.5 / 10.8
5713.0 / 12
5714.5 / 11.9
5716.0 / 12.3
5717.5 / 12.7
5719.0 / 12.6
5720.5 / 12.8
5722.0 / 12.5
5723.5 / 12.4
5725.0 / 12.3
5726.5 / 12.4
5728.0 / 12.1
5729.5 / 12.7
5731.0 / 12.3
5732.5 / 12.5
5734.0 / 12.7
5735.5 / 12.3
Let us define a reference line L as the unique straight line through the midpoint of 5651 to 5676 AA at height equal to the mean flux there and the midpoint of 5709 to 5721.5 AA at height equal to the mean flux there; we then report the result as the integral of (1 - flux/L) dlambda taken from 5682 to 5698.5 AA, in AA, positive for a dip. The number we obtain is 0.17 AA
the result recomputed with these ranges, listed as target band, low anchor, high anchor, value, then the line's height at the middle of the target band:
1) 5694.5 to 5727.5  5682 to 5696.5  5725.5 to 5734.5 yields 0.4 AA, 12.2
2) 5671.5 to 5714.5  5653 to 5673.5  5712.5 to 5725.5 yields 0.7 AA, 12.2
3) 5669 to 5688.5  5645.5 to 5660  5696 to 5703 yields -0.1 AA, 12.1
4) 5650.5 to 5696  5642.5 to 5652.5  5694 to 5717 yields 0.4 AA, 12.2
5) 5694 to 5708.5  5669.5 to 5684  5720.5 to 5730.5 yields 0.5 AA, 12.4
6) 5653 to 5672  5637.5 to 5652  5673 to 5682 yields 0.8 AA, 12.4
